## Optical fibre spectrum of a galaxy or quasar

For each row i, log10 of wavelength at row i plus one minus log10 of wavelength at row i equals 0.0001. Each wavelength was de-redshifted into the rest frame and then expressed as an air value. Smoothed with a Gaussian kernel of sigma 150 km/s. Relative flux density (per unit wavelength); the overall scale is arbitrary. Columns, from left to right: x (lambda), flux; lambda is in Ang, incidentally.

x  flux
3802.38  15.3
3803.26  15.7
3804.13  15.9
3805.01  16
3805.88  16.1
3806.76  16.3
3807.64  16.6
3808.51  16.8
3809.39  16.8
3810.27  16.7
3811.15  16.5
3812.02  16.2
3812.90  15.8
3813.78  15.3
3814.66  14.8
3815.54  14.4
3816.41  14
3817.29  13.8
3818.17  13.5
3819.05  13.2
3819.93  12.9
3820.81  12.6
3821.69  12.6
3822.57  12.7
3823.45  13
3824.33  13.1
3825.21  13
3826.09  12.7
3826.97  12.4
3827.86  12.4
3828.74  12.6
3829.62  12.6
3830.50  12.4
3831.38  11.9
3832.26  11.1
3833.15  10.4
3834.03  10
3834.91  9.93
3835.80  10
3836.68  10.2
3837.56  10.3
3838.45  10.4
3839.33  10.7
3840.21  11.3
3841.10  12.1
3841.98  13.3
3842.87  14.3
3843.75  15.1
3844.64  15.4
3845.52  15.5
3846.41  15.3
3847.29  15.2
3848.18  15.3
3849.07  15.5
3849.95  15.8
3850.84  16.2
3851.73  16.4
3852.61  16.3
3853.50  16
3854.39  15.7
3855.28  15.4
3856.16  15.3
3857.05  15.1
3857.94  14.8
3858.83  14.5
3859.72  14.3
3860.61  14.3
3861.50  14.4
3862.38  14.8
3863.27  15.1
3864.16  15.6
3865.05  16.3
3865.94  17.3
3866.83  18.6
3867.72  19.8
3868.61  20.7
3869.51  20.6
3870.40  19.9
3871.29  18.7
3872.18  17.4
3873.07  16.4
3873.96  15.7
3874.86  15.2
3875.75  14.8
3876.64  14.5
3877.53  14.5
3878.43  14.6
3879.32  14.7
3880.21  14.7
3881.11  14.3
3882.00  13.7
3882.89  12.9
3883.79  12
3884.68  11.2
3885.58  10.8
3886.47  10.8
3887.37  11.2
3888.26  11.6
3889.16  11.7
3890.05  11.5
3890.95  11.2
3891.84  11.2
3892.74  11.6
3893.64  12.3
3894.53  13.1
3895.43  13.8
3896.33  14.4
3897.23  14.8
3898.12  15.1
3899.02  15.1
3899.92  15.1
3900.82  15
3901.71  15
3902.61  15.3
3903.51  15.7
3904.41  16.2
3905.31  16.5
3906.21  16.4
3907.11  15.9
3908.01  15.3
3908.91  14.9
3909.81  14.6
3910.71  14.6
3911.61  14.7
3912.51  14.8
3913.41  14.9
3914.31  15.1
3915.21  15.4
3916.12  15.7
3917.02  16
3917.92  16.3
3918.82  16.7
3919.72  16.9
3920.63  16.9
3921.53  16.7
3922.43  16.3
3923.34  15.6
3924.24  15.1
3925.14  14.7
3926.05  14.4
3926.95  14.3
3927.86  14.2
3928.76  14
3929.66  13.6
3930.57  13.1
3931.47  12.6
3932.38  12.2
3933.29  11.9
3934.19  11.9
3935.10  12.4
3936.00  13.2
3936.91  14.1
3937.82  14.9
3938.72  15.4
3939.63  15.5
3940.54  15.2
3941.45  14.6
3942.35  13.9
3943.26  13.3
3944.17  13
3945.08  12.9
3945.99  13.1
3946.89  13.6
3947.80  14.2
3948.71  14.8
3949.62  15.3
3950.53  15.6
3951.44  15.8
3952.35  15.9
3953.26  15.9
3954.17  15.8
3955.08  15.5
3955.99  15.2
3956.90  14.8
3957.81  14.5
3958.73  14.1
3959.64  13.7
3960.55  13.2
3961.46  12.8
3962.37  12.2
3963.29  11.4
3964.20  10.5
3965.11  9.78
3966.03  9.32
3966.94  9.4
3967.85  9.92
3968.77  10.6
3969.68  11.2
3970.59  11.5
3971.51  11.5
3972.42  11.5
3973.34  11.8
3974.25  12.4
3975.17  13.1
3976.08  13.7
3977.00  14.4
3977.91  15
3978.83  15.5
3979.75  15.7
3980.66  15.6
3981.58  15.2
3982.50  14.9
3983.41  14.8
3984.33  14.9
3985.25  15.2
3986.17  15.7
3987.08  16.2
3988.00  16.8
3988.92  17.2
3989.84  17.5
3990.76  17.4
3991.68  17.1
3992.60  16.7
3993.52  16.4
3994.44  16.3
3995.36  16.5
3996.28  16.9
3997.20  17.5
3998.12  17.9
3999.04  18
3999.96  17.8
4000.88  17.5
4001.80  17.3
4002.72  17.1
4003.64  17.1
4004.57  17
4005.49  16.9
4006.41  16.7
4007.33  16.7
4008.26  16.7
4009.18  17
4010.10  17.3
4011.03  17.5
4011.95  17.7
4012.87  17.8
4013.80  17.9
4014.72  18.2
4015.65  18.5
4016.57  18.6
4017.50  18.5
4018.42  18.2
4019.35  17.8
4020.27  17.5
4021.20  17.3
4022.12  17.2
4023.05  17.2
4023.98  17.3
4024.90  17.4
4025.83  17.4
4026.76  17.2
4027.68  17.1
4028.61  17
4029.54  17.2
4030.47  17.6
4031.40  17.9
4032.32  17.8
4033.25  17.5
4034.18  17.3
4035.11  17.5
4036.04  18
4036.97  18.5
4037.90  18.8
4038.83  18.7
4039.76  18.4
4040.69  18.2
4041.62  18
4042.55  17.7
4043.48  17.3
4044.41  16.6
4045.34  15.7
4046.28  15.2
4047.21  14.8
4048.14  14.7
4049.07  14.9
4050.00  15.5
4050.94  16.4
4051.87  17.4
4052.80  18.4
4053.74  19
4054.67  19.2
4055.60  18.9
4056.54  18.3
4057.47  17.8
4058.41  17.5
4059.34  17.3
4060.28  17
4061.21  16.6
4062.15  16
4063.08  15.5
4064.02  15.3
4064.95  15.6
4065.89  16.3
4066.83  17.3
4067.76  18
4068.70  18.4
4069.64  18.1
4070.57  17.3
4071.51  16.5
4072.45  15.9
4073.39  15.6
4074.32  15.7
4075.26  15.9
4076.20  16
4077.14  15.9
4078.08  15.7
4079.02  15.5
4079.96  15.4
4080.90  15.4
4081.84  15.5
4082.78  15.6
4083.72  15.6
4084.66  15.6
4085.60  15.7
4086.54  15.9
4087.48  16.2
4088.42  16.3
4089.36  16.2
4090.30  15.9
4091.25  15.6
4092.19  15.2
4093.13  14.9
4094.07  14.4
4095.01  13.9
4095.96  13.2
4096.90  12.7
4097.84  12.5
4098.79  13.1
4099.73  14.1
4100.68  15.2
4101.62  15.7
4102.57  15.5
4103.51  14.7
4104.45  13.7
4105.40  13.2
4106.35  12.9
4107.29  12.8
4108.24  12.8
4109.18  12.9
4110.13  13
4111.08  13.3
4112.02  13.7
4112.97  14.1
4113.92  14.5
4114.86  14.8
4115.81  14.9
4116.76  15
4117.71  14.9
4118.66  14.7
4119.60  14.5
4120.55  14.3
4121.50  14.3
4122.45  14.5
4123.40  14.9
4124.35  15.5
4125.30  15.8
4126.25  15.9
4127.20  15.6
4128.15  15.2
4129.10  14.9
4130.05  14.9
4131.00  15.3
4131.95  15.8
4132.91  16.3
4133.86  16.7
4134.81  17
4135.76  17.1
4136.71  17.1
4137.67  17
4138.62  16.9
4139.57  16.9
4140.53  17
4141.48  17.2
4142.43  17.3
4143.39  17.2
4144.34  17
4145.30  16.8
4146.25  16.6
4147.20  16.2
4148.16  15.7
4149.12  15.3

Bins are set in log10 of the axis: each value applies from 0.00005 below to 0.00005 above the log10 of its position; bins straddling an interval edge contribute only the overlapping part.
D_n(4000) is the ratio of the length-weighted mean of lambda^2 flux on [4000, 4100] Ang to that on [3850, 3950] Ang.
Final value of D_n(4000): 1.22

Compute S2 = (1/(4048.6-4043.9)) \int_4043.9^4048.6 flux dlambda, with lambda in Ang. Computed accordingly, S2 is 15.4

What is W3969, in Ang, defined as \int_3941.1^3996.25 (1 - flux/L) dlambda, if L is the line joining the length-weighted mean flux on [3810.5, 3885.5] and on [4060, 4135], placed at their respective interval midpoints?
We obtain 2.3 Ang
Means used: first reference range 14.3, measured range 14.1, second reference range 15.2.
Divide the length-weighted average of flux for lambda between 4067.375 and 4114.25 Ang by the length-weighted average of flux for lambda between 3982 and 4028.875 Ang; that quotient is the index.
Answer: 0.9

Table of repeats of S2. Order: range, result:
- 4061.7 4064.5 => 15.6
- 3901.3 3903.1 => 15.1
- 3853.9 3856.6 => 15.5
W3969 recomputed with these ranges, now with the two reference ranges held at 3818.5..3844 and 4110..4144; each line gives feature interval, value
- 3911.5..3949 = -3.6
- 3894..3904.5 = -1.6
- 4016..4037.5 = -4.9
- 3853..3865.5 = -2.8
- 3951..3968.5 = 0.6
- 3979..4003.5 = -4.6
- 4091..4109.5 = 1.6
